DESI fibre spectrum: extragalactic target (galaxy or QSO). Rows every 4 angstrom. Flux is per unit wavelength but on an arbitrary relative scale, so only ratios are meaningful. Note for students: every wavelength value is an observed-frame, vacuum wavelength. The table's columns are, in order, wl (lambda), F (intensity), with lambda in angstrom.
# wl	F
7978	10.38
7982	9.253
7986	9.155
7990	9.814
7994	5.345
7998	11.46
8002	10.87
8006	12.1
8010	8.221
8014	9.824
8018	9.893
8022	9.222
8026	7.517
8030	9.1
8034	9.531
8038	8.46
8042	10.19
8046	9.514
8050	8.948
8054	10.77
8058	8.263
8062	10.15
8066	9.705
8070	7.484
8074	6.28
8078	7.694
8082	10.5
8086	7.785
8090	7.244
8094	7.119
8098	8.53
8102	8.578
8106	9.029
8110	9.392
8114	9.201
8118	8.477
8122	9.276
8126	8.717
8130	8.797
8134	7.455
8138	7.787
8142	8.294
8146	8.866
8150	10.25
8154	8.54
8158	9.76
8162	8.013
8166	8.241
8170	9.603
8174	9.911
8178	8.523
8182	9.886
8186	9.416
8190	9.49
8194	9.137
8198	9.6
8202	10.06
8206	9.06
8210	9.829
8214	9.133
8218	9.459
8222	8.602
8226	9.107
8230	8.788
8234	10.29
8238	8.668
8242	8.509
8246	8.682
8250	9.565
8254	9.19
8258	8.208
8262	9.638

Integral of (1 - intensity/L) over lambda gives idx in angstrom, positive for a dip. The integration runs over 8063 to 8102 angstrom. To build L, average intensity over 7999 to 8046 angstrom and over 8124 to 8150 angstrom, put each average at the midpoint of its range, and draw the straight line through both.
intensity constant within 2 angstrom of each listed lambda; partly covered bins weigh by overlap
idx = 3.8 angstrom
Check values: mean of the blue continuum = 9.58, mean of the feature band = 8.12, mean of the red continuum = 8.47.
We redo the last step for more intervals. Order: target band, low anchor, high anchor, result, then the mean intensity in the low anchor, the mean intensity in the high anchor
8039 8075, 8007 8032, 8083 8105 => -2.2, 9.09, 8.03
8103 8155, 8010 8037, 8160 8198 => 2.0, 9.08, 9.16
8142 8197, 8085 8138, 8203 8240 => -2.0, 8.42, 9.24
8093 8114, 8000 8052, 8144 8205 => 1.6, 9.49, 9.28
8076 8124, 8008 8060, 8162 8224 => 3.4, 9.19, 9.29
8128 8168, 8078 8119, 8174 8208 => 1.9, 8.54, 9.43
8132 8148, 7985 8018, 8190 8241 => 2.2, 9.63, 9.3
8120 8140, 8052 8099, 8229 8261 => 0.5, 8.46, 9.01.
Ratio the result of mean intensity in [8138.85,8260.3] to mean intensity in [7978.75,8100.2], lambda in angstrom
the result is 1.0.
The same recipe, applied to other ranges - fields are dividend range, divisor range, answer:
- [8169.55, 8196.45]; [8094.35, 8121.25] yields 1.07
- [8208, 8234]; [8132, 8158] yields 1.07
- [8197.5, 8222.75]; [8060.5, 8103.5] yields 1.14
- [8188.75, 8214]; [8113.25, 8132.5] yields 1.08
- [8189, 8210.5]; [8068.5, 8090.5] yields 1.21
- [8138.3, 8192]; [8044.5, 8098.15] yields 1.06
